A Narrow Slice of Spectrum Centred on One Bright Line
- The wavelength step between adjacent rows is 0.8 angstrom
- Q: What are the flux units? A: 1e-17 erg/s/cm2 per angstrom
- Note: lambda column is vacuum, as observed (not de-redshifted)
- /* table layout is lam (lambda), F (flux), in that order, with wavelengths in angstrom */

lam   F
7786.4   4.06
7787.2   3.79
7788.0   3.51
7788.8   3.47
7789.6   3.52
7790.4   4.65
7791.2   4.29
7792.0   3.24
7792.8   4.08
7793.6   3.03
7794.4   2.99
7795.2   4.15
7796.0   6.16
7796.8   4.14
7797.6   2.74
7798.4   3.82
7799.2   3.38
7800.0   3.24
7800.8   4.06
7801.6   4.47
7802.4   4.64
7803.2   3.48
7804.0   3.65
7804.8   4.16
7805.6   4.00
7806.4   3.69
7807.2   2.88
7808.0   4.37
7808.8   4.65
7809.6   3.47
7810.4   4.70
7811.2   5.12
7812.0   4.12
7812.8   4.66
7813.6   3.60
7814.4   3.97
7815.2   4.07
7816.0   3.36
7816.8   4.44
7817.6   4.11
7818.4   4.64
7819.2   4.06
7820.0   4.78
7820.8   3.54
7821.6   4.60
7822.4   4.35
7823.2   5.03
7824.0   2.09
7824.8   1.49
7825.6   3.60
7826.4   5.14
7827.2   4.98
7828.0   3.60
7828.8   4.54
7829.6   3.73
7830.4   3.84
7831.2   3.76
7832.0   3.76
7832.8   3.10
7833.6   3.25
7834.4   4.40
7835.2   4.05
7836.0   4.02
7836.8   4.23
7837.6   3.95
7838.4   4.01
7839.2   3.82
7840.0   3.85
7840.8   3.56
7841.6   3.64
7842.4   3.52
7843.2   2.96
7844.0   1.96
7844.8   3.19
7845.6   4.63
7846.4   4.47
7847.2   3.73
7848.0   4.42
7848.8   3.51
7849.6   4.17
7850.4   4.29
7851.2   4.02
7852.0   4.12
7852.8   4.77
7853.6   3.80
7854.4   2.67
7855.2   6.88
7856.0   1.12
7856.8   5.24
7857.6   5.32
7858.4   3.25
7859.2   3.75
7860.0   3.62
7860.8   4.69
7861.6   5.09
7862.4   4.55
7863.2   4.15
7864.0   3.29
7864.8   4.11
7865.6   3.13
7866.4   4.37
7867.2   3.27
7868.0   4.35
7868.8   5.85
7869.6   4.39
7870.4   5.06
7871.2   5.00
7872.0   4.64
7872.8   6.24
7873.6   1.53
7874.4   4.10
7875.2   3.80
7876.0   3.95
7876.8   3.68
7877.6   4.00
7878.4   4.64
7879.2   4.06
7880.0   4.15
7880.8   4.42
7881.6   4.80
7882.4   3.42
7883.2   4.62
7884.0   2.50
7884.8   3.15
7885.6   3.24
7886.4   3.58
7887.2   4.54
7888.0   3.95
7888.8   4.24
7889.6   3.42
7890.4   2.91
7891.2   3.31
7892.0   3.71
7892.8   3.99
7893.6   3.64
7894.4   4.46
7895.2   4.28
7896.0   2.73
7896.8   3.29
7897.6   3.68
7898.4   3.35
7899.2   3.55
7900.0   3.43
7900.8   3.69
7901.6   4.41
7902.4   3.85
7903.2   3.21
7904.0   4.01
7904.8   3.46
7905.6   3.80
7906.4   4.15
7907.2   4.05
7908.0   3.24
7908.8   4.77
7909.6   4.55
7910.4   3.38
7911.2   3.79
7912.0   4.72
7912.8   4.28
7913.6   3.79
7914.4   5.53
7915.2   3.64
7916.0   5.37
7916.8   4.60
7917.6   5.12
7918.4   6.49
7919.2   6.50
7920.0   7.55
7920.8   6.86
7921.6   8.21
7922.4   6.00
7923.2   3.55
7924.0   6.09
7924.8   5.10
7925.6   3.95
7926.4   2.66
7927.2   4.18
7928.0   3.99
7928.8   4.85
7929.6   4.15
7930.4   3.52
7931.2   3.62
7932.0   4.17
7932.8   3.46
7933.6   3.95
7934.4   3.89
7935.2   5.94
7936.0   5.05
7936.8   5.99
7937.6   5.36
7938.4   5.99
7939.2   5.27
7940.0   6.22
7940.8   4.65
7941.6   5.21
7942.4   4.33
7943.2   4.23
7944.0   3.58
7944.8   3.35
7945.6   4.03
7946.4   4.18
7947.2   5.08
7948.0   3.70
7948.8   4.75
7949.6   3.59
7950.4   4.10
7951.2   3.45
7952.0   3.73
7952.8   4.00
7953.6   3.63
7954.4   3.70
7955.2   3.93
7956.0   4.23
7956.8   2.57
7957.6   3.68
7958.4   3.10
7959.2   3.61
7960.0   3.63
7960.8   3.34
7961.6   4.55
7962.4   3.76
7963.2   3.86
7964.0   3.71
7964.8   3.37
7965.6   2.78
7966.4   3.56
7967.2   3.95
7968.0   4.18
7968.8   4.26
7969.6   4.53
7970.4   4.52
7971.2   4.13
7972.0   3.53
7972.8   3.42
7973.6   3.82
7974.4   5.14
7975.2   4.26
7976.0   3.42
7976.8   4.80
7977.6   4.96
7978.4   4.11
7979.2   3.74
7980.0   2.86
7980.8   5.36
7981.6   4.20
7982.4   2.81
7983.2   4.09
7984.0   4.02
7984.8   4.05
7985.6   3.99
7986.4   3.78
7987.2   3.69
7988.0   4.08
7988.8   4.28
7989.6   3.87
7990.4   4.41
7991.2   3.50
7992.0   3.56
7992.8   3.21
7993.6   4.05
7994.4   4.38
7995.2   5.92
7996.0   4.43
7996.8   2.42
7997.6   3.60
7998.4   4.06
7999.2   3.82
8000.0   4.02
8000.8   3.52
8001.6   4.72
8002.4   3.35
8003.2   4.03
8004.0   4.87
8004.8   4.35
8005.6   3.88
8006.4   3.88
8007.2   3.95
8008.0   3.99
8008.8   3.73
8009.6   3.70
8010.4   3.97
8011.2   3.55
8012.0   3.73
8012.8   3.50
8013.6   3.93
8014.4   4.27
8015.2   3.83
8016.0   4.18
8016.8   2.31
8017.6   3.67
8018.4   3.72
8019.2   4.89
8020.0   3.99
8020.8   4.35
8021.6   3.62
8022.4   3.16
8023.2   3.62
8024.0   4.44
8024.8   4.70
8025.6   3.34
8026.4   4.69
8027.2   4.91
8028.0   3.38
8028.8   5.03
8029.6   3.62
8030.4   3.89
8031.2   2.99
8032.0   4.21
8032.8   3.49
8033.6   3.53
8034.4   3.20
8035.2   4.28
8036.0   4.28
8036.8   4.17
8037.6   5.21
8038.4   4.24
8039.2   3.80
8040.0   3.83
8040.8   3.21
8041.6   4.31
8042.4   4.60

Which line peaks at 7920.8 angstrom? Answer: [S II] 6716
